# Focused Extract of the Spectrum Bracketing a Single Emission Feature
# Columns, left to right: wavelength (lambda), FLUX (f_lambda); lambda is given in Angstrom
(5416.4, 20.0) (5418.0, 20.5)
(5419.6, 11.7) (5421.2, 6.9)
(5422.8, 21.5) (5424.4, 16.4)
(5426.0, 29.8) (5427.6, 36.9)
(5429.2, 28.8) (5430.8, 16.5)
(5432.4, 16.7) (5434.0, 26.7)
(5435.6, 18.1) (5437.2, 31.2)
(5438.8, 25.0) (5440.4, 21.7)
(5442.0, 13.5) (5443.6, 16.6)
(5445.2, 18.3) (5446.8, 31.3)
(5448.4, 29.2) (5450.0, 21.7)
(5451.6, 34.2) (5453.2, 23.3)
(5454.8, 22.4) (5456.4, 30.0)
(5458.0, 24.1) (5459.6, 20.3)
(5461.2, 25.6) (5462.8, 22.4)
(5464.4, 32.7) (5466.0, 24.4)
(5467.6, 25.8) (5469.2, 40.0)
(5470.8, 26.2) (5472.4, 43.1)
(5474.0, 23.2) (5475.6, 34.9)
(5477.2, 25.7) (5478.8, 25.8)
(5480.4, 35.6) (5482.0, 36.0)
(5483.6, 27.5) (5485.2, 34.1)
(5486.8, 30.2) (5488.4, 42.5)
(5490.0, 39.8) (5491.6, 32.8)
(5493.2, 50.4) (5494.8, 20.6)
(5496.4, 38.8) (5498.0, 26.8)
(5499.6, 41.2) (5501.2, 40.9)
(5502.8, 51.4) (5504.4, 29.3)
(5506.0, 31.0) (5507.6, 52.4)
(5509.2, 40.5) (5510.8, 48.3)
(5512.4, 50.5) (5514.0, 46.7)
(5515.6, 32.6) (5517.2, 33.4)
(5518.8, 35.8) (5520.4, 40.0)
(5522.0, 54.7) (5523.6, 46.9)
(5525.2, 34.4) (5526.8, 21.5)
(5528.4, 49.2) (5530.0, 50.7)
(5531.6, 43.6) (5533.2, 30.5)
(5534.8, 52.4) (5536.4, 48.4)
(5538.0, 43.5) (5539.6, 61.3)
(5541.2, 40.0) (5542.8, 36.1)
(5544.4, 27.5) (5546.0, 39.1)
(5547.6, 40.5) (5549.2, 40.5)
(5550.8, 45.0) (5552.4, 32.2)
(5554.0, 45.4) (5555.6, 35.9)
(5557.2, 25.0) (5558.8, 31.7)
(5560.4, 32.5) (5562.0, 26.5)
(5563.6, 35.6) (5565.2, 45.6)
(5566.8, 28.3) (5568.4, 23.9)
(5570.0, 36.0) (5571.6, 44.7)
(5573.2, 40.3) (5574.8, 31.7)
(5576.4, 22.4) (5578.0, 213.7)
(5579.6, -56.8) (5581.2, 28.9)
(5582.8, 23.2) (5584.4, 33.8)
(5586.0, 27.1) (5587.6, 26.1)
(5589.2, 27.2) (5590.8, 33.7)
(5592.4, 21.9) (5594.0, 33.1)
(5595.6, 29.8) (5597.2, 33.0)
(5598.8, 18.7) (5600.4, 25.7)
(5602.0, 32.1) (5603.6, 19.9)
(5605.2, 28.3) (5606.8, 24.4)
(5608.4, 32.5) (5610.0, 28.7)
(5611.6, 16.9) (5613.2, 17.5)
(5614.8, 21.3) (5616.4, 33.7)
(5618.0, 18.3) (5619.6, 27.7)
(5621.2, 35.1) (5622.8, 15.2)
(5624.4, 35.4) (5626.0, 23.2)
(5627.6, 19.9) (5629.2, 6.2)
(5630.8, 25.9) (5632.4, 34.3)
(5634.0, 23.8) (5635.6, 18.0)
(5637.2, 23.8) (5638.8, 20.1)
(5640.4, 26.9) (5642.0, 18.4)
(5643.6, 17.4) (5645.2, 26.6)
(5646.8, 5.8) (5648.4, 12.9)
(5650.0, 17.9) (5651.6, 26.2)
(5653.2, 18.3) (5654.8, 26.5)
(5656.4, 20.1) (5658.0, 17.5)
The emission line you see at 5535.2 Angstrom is C IV 1549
